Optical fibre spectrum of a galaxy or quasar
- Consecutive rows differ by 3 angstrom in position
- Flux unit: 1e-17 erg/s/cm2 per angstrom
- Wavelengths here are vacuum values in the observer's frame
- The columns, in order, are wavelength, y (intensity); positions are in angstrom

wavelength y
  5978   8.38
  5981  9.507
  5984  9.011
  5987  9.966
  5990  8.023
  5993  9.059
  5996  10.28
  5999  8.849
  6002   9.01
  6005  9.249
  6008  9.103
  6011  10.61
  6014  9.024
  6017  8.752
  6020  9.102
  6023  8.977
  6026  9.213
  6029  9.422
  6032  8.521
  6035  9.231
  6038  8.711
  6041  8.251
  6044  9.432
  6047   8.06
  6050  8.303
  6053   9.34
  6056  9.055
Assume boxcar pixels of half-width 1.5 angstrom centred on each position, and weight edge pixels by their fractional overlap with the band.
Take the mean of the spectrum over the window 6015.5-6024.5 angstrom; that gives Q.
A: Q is 8.94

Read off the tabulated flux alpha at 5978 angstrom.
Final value 8.38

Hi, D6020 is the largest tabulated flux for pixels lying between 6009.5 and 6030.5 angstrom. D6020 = 10.61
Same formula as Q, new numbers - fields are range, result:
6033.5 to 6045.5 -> 8.91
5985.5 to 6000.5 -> 9.24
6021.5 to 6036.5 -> 9.07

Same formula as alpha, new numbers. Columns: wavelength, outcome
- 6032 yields 8.521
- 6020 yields 9.102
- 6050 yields 8.303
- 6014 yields 9.024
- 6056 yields 9.055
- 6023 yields 8.977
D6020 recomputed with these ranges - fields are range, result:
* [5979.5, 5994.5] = 9.966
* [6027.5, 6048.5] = 9.432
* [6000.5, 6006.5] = 9.249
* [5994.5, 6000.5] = 10.28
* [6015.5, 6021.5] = 9.102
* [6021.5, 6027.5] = 9.213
